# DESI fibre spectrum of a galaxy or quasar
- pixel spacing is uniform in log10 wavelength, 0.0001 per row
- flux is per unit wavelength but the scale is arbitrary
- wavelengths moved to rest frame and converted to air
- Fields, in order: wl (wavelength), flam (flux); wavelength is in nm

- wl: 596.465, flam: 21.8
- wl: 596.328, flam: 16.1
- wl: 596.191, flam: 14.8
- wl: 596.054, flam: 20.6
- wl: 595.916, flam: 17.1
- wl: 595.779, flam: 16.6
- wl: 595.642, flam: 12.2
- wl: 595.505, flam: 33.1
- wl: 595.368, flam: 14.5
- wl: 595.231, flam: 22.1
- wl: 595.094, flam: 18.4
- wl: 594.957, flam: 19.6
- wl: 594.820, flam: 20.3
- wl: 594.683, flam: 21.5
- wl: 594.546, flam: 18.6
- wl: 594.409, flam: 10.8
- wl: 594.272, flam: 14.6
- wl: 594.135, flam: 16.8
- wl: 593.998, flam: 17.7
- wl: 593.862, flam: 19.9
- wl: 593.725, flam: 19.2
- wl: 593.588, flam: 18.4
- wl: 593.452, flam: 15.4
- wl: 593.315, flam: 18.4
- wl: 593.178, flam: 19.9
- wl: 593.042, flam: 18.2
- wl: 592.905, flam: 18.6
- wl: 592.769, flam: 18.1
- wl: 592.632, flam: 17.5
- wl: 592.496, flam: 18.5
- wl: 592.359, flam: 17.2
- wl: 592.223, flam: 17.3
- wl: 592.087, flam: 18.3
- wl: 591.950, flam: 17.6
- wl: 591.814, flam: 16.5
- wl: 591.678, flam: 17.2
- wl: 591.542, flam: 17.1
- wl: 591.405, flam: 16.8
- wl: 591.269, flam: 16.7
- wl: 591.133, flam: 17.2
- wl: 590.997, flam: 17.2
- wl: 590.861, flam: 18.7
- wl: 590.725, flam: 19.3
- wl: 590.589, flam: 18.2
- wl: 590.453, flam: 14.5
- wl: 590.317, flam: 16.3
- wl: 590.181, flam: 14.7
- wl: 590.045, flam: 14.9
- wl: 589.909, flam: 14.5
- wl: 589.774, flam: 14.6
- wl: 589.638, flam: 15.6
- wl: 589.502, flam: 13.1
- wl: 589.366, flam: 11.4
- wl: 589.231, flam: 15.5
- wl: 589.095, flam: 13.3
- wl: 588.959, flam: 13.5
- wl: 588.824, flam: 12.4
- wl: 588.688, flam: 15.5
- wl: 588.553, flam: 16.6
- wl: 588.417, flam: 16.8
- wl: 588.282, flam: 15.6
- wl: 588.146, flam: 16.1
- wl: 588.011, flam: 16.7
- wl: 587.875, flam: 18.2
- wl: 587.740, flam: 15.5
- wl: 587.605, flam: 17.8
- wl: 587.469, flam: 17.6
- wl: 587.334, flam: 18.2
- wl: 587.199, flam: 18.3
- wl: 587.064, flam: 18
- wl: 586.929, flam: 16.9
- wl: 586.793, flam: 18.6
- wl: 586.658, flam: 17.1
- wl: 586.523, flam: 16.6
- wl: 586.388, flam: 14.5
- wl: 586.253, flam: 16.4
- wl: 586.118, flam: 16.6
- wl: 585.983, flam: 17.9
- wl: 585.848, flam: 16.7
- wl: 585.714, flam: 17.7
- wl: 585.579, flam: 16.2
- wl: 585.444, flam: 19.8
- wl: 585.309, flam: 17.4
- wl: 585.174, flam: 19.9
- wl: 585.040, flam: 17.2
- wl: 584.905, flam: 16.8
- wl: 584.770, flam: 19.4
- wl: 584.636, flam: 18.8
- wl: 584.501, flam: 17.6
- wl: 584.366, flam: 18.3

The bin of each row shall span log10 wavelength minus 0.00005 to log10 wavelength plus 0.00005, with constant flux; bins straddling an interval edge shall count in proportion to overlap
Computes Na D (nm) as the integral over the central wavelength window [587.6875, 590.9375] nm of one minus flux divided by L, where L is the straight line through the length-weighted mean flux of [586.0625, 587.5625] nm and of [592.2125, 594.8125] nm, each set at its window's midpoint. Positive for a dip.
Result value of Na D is 0.36 nm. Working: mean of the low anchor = 17.2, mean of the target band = 15.5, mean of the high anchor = 17.8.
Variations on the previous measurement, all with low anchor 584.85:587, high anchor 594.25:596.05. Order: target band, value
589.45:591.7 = 0.21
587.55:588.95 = 0.13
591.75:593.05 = 0.03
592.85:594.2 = 0.01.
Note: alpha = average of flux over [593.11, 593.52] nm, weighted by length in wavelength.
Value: 17.9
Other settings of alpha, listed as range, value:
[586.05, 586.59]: 16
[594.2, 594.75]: 16.3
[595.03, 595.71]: 20.1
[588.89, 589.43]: 13.5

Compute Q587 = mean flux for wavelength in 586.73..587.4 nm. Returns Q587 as 18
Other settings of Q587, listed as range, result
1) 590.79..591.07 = 18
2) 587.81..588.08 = 17.4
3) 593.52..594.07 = 18.8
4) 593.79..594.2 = 18.2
